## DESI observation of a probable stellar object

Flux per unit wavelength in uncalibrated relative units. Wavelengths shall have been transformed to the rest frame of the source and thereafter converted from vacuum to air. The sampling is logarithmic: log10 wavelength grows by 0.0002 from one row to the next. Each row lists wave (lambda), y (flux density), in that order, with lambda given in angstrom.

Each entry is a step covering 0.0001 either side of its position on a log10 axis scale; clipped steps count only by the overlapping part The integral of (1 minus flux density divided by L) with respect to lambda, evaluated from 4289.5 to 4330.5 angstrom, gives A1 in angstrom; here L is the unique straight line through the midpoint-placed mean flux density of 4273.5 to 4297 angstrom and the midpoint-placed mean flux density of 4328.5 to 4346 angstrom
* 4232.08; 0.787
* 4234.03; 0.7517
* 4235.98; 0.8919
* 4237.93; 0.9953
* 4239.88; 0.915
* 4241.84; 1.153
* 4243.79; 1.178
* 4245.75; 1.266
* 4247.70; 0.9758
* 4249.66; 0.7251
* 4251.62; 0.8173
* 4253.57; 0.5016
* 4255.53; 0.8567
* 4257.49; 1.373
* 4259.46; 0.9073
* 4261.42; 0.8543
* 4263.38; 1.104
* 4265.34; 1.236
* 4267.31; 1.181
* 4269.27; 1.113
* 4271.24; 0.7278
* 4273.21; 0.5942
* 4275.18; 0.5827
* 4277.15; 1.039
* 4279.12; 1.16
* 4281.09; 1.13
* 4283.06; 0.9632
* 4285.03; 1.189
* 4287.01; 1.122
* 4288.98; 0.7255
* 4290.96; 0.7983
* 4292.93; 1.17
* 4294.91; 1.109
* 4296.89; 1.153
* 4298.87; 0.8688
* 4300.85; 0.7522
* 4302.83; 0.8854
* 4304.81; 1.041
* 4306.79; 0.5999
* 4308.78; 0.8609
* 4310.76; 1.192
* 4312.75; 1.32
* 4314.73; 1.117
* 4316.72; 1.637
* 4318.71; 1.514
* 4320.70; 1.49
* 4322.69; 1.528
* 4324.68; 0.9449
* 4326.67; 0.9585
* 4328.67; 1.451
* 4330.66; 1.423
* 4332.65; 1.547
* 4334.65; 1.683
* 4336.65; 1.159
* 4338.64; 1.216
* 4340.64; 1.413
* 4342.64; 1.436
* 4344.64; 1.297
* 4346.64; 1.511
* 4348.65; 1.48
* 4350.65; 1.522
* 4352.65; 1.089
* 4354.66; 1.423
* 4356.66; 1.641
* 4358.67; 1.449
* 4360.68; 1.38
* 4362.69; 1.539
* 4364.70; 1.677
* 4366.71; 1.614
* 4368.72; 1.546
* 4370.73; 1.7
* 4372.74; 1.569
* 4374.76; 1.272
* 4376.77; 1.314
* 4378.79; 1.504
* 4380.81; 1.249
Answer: 2.50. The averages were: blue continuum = 0.994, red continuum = 1.4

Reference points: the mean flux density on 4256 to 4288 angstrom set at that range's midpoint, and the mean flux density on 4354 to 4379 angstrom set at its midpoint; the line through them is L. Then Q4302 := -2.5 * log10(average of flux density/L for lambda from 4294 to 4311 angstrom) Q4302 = 0.25 mag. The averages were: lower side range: 1.01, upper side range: 1.51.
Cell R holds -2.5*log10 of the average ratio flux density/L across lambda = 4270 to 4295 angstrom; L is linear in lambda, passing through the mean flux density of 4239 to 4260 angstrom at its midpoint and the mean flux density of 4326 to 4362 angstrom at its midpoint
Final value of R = 0.19 mag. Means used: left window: 0.971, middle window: 0.943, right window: 1.4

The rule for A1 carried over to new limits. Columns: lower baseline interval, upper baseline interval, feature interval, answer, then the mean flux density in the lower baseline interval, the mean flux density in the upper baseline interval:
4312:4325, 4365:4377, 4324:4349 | 1.50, 1.39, 1.53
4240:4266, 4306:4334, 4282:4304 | 3.36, 0.99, 1.27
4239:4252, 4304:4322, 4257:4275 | 1.48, 1.01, 1.2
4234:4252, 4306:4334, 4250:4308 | 8.59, 0.983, 1.27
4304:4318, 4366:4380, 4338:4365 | -1.27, 1.12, 1.5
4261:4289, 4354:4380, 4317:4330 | -0.75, 0.993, 1.51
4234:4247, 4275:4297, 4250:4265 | 1.62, 1.04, 1.02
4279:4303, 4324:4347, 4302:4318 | 0.82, 1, 1.34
